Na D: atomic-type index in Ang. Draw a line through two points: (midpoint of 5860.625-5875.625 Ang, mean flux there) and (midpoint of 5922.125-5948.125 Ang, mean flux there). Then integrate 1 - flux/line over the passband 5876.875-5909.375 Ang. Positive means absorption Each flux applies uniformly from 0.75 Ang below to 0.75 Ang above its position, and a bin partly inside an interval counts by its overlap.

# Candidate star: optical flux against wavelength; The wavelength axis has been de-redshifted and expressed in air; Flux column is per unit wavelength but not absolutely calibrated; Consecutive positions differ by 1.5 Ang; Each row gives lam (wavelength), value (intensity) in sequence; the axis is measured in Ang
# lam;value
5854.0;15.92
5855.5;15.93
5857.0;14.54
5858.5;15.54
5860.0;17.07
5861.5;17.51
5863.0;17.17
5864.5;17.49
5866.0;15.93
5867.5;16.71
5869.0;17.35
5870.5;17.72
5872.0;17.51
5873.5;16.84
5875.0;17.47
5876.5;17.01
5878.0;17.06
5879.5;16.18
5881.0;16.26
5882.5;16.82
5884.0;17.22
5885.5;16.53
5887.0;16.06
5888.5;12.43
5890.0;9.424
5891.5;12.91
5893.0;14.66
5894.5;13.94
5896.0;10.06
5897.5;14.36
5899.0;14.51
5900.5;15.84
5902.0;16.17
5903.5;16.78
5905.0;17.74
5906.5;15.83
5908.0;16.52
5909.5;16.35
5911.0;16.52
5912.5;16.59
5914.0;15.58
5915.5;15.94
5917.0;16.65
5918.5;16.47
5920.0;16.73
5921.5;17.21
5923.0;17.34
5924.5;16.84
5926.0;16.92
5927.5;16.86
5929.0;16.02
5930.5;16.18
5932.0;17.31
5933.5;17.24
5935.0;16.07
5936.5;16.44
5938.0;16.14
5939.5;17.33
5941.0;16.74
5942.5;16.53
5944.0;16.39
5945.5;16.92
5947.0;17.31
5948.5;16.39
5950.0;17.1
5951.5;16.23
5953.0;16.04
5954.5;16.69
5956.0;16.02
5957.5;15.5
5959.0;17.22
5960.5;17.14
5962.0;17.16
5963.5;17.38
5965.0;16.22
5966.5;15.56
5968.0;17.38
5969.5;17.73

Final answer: 3.54 Ang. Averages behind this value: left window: 17.2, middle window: 15.2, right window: 16.7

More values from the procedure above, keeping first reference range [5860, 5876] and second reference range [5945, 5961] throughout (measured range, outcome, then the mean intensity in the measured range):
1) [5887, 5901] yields 3.1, 13.2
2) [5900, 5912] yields 0.3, 16.5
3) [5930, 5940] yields 0.0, 16.7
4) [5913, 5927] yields 0.1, 16.6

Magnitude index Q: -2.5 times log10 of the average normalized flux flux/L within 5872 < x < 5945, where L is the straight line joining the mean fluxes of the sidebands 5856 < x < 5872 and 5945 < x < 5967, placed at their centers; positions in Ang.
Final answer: 0.04 mag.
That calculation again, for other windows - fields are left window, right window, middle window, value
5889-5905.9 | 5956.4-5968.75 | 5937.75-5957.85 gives -0.03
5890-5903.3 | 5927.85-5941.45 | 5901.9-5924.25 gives -0.10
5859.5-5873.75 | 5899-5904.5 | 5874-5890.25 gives 0.05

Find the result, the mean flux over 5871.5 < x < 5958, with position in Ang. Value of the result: 16.1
